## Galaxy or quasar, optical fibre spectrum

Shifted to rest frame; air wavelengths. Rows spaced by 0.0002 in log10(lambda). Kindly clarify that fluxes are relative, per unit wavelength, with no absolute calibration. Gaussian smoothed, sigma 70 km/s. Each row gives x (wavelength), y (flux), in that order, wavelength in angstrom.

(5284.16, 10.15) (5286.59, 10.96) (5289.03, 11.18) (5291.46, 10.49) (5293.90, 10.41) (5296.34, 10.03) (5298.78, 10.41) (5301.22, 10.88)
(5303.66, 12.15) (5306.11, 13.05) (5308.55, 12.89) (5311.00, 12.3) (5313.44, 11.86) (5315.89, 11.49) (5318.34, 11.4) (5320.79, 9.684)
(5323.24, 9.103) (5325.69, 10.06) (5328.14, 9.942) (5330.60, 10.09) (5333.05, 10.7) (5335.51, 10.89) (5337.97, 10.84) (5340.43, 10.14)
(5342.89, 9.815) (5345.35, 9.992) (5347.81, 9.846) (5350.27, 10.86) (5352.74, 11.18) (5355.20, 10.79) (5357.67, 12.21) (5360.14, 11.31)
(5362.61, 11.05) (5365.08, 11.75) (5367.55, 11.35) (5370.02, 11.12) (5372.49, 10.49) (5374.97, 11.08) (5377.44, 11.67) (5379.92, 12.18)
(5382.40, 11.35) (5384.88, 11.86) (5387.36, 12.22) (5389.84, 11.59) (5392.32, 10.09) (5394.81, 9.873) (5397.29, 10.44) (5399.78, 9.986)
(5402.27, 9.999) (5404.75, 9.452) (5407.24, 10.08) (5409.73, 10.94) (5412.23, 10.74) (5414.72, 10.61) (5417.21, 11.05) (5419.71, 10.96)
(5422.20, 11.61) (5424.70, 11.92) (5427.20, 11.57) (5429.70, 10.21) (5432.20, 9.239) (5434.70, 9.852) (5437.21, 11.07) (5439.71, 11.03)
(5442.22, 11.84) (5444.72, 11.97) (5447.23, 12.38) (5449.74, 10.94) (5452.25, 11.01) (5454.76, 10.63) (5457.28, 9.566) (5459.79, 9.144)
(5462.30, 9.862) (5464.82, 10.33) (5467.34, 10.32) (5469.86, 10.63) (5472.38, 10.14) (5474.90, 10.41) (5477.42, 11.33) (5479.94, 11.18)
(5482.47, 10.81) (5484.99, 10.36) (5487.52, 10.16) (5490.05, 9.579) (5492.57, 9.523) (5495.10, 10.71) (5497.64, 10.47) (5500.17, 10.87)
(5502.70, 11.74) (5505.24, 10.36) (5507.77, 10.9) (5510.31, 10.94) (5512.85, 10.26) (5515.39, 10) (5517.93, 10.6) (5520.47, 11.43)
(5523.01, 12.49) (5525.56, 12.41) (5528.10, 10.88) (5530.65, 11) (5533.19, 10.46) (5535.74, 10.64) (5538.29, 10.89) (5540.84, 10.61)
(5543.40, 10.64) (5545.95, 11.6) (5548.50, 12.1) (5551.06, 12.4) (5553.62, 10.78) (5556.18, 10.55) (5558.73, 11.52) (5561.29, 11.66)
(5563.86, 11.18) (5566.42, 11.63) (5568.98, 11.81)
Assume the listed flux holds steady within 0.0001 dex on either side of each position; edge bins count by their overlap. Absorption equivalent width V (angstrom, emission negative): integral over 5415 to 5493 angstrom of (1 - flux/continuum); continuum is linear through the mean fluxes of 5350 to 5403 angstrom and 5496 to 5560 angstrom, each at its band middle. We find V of 2.9 angstrom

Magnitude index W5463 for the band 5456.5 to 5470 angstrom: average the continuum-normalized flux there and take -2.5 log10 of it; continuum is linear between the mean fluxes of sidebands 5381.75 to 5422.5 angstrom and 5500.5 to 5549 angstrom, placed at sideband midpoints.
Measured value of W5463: 0.10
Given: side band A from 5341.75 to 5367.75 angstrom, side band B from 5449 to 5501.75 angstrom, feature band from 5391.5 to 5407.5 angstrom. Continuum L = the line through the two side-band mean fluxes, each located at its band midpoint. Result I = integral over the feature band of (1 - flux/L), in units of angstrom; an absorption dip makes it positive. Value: 1.1 angstrom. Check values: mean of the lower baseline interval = 10.9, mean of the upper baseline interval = 10.4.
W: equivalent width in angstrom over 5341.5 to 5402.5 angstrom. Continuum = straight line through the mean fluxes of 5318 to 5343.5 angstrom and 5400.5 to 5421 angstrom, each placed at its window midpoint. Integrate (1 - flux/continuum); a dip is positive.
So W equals -3.72 angstrom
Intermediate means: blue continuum 10.2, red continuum 10.5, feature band 11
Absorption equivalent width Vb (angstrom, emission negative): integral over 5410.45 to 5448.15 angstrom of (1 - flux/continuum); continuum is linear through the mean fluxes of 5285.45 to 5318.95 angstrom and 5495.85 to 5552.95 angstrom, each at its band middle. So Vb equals 0.51 angstrom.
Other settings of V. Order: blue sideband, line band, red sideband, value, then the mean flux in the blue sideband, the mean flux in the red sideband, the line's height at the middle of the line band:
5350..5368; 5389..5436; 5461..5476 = 1.23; 11.3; 10.3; 10.8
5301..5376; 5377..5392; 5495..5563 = -0.97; 11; 11.1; 11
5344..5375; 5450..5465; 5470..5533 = 0.98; 11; 10.8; 10.8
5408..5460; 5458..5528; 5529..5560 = 2.42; 10.9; 11.1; 11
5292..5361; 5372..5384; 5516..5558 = -0.52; 10.9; 11.2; 10.9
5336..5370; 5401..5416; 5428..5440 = 0.22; 10.9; 10.3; 10.5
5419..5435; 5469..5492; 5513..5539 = 0.98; 10.8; 11.1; 10.9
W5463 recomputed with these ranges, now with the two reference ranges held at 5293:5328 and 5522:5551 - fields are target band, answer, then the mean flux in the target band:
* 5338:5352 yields 0.09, 10.2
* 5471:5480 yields 0.05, 10.7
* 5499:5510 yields 0.03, 11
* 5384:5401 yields 0.03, 10.8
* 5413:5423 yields 0.02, 11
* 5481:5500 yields 0.10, 10.3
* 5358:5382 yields -0.02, 11.4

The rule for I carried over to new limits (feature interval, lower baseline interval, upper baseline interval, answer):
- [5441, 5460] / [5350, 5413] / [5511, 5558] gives 0.0 angstrom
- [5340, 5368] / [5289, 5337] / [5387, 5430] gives 0.0 angstrom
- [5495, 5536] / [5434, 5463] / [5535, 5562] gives 0.4 angstrom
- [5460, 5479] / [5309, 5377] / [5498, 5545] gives 0.9 angstrom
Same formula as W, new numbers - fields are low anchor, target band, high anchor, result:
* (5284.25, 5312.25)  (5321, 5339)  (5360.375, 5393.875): 1.8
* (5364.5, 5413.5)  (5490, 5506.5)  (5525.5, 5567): 0.9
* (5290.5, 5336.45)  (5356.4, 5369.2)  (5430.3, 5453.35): -0.6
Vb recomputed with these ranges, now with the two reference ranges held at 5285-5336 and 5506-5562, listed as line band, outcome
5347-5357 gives 0.2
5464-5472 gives 0.5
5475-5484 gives 0.1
